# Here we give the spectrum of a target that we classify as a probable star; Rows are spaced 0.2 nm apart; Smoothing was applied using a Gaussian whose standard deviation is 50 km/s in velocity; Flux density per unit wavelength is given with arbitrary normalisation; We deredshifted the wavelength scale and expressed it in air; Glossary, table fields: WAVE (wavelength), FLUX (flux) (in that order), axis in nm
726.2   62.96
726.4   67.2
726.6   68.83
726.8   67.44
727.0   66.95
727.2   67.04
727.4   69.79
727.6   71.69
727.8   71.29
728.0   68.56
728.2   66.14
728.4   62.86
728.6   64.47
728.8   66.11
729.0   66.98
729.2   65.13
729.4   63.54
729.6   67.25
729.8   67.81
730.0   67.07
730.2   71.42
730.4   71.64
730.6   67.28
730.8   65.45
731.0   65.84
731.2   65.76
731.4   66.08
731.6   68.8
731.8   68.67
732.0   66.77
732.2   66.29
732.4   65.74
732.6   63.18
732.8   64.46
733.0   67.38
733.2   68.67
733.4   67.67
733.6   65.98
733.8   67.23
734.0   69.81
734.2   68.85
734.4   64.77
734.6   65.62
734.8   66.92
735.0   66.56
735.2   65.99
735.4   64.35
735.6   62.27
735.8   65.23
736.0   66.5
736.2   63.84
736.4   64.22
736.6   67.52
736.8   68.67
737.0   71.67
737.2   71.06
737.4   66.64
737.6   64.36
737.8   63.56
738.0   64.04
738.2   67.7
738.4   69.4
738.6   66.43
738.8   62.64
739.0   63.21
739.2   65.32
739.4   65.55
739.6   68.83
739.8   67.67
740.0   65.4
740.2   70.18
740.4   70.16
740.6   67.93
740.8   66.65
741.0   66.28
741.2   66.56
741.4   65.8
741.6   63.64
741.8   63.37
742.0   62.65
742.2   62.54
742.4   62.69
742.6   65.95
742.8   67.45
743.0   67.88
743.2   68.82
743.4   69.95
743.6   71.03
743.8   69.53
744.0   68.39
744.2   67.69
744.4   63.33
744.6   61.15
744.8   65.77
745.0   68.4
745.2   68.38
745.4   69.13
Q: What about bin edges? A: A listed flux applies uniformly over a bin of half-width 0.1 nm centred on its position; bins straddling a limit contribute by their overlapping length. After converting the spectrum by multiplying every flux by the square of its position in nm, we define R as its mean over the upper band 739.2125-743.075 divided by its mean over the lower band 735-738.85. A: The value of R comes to 1.0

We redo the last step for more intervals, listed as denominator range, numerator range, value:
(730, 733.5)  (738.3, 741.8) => 1.01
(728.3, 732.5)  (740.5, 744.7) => 1.03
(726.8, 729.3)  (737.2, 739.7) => 1.01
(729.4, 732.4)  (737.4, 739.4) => 0.99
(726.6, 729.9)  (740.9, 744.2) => 1.03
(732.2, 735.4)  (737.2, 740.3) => 1.01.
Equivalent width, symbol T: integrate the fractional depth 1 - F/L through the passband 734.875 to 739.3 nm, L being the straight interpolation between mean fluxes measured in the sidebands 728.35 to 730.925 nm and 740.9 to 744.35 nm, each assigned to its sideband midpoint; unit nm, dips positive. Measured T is 0.04 nm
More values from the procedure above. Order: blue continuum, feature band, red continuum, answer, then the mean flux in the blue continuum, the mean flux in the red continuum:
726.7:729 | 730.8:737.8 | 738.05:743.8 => 0.051 nm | 67.5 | 66.5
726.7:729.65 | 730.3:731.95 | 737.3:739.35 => -0.022 nm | 67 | 65.3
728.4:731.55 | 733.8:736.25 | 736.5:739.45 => 0.022 nm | 66.7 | 66.5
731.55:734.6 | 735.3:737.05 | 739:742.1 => 0.020 nm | 66.9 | 66.3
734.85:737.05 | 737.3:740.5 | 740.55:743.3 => -0.027 nm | 66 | 65.5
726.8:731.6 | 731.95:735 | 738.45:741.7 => 0.015 nm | 67.3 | 66.4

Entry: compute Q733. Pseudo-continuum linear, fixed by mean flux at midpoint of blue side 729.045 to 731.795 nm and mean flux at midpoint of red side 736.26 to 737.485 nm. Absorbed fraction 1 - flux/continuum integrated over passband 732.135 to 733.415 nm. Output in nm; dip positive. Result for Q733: 0.03 nm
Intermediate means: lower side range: 67.2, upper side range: 68.2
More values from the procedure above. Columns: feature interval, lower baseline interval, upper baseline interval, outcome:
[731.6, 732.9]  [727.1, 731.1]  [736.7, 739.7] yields 0.020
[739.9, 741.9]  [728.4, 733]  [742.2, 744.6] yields 0.011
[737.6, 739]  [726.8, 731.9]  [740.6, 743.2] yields 0.012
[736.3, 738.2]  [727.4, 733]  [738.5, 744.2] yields -0.006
